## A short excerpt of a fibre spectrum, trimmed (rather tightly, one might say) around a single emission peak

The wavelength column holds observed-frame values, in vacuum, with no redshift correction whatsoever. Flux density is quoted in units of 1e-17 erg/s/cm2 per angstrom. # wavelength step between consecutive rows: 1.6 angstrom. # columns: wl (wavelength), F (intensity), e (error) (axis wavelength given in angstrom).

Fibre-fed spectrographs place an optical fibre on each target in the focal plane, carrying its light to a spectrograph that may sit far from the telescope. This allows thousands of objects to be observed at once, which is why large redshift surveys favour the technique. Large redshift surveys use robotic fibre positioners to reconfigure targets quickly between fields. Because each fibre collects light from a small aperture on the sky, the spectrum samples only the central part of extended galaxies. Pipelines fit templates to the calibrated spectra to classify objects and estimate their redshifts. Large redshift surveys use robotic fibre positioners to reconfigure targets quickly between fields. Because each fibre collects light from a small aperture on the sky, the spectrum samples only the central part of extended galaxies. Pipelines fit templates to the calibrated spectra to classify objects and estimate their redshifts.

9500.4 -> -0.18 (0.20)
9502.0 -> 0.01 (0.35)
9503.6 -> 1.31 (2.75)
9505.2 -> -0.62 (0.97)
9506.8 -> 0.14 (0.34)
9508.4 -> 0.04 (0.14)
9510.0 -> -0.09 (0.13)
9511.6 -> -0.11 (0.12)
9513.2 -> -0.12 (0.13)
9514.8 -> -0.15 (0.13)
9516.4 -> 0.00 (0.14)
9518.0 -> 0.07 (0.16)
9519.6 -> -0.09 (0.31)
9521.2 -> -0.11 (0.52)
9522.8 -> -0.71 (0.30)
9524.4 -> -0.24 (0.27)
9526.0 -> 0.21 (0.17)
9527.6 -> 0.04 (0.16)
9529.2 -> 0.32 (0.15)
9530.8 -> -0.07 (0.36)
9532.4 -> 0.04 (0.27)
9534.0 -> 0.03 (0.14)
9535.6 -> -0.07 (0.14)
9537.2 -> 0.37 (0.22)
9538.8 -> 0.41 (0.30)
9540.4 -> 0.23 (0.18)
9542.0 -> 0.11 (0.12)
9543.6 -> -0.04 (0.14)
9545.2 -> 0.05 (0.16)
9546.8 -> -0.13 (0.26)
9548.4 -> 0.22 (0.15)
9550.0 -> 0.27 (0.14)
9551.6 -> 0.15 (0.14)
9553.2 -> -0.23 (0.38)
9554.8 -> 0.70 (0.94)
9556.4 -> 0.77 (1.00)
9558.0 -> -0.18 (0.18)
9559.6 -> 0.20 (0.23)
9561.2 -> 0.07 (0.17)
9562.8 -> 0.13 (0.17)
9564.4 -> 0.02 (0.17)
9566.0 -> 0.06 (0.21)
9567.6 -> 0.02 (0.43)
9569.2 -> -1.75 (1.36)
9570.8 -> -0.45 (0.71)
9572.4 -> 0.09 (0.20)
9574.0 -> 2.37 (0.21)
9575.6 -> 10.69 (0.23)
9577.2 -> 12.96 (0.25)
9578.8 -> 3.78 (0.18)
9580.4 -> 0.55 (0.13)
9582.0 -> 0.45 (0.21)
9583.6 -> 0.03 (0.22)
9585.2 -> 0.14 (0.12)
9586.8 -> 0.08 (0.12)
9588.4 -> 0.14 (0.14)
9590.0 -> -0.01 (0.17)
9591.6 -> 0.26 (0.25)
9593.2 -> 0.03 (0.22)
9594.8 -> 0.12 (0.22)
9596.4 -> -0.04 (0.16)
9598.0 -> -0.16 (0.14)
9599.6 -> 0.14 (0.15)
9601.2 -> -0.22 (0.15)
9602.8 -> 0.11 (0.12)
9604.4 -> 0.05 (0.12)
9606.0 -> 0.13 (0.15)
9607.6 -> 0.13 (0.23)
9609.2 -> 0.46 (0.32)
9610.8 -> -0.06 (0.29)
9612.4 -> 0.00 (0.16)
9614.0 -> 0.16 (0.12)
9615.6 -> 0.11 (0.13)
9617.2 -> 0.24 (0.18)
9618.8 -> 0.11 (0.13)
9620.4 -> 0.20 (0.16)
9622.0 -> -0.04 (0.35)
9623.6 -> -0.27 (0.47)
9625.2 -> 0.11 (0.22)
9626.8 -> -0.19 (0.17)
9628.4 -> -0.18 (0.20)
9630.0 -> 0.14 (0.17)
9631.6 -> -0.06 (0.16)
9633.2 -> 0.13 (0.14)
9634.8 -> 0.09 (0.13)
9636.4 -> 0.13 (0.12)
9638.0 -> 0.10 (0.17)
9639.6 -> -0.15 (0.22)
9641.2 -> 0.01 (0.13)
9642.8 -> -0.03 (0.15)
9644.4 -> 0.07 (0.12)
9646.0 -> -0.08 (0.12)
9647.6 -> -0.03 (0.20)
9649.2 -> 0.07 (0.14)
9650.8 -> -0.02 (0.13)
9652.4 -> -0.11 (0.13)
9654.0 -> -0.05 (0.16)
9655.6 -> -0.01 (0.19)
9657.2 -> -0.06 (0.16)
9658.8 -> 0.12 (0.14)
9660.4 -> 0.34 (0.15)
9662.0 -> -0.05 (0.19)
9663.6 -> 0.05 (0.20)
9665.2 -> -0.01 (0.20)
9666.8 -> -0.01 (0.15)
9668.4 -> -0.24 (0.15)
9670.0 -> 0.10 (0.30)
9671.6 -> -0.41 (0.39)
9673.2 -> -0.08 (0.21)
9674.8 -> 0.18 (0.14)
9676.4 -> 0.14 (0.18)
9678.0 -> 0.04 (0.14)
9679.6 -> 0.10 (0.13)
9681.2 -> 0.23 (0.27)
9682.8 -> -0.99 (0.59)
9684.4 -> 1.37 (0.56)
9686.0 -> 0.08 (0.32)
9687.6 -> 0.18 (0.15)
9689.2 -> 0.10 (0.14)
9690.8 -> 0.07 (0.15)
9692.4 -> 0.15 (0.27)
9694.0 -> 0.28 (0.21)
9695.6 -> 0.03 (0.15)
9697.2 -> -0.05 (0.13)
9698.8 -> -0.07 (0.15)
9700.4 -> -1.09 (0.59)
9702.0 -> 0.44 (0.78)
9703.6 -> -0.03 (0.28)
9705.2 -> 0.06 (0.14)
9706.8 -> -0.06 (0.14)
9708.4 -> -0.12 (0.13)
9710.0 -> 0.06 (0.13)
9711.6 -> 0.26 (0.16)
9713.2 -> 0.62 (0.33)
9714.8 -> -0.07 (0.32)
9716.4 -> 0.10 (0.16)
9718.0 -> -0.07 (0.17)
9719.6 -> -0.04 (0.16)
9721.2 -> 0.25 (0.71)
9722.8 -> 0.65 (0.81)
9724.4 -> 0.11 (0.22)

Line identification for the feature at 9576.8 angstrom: H-alpha 6563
